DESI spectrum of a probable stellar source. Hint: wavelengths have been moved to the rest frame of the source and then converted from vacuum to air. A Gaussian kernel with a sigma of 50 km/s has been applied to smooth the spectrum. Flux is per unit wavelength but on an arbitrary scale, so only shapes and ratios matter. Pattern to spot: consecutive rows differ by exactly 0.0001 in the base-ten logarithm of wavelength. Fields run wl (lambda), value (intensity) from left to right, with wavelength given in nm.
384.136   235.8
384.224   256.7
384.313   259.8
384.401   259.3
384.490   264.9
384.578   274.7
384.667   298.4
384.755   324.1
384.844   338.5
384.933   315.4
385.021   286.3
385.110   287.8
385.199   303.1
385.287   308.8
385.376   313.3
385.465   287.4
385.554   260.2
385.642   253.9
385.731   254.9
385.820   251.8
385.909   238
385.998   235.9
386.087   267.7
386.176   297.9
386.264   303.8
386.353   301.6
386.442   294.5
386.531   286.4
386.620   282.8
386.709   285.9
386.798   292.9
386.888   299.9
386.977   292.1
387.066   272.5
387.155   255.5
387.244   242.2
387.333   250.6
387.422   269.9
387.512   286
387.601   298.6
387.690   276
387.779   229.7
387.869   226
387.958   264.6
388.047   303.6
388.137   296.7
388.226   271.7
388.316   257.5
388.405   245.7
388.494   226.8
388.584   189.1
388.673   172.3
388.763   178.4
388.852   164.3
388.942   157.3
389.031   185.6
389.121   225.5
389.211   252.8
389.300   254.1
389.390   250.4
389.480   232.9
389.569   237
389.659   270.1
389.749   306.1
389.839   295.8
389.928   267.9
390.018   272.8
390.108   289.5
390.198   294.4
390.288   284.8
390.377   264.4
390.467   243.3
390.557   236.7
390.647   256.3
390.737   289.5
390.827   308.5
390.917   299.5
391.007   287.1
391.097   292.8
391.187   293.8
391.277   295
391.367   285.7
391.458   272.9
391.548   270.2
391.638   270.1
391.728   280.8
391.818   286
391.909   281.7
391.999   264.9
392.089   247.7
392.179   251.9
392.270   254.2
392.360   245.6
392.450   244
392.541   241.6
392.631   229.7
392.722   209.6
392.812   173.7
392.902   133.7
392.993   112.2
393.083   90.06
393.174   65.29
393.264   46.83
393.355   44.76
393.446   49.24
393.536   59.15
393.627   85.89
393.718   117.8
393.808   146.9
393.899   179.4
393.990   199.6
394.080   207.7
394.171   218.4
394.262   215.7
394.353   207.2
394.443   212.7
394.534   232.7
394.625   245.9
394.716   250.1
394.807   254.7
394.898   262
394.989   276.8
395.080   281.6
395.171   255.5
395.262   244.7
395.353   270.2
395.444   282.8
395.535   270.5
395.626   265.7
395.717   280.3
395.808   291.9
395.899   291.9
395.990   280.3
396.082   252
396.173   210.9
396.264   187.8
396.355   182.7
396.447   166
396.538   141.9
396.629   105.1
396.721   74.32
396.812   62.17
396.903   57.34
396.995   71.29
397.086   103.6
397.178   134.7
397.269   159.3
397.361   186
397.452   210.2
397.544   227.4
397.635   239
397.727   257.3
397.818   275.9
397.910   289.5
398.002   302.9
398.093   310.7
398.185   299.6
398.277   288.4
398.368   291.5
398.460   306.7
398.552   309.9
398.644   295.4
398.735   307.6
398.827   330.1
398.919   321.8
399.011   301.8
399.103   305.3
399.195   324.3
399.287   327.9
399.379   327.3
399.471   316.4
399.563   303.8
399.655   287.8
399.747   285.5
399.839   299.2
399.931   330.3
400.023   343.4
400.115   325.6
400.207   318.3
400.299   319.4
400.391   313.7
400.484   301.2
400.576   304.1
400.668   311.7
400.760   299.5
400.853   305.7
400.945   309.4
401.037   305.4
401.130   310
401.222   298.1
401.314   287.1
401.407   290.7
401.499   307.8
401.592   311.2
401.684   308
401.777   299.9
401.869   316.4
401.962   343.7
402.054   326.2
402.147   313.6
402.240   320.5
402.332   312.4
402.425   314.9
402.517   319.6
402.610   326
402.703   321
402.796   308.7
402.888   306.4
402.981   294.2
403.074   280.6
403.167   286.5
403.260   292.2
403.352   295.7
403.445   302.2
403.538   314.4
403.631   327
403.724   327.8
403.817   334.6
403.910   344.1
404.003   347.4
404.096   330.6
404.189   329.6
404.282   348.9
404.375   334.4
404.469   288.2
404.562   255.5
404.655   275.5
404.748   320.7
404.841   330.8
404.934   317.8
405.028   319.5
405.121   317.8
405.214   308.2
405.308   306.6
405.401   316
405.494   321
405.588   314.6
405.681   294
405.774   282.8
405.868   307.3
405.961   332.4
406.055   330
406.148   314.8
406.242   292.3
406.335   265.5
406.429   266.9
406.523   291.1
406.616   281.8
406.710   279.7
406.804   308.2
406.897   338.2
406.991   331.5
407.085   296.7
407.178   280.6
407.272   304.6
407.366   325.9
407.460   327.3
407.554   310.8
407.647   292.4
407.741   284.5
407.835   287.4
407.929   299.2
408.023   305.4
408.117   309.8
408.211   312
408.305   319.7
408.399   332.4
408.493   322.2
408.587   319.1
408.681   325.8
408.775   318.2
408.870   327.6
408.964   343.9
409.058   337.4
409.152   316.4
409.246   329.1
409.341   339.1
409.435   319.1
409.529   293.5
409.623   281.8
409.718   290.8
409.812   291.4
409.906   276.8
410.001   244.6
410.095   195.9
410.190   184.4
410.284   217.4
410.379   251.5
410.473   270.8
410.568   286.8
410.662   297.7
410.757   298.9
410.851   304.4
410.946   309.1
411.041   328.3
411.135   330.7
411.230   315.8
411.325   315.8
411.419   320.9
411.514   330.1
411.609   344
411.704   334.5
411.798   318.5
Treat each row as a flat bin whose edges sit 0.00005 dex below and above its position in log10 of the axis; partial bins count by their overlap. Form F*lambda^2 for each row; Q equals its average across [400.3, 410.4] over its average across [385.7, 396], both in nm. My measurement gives 1.37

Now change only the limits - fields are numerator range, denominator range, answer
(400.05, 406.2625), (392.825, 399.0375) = 1.55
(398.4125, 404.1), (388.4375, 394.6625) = 1.48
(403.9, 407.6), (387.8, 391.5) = 1.31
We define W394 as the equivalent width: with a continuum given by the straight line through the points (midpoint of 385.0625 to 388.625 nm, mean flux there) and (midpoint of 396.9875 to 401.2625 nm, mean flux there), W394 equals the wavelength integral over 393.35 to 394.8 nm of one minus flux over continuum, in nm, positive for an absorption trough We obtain 0.55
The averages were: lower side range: 272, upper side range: 285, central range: 173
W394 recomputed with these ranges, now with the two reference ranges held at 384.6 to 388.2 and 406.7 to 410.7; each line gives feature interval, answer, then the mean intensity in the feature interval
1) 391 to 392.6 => 0.09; 270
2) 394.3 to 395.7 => 0.16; 255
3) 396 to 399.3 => 0.70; 228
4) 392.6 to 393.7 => 0.69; 107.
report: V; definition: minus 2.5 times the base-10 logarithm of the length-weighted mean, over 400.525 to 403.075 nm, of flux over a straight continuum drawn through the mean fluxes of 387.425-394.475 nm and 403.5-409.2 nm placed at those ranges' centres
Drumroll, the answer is -0.08 mag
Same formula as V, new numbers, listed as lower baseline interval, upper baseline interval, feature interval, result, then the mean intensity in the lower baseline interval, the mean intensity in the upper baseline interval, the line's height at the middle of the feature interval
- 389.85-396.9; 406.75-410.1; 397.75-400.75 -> -0.21 mag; 221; 308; 255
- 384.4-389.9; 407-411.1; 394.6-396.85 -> 0.21 mag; 265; 298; 278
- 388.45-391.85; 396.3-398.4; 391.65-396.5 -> 0.05 mag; 256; 192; 221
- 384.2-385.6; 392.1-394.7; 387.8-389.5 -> 0.04 mag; 290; 171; 238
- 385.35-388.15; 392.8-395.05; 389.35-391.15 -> -0.24 mag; 274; 164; 220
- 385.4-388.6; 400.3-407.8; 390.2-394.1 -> 0.29 mag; 269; 309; 281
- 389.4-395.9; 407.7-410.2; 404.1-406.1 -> -0.10 mag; 233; 302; 286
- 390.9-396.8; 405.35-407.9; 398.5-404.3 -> -0.18 mag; 214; 303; 267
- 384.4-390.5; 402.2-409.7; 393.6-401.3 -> 0.16 mag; 266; 311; 290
